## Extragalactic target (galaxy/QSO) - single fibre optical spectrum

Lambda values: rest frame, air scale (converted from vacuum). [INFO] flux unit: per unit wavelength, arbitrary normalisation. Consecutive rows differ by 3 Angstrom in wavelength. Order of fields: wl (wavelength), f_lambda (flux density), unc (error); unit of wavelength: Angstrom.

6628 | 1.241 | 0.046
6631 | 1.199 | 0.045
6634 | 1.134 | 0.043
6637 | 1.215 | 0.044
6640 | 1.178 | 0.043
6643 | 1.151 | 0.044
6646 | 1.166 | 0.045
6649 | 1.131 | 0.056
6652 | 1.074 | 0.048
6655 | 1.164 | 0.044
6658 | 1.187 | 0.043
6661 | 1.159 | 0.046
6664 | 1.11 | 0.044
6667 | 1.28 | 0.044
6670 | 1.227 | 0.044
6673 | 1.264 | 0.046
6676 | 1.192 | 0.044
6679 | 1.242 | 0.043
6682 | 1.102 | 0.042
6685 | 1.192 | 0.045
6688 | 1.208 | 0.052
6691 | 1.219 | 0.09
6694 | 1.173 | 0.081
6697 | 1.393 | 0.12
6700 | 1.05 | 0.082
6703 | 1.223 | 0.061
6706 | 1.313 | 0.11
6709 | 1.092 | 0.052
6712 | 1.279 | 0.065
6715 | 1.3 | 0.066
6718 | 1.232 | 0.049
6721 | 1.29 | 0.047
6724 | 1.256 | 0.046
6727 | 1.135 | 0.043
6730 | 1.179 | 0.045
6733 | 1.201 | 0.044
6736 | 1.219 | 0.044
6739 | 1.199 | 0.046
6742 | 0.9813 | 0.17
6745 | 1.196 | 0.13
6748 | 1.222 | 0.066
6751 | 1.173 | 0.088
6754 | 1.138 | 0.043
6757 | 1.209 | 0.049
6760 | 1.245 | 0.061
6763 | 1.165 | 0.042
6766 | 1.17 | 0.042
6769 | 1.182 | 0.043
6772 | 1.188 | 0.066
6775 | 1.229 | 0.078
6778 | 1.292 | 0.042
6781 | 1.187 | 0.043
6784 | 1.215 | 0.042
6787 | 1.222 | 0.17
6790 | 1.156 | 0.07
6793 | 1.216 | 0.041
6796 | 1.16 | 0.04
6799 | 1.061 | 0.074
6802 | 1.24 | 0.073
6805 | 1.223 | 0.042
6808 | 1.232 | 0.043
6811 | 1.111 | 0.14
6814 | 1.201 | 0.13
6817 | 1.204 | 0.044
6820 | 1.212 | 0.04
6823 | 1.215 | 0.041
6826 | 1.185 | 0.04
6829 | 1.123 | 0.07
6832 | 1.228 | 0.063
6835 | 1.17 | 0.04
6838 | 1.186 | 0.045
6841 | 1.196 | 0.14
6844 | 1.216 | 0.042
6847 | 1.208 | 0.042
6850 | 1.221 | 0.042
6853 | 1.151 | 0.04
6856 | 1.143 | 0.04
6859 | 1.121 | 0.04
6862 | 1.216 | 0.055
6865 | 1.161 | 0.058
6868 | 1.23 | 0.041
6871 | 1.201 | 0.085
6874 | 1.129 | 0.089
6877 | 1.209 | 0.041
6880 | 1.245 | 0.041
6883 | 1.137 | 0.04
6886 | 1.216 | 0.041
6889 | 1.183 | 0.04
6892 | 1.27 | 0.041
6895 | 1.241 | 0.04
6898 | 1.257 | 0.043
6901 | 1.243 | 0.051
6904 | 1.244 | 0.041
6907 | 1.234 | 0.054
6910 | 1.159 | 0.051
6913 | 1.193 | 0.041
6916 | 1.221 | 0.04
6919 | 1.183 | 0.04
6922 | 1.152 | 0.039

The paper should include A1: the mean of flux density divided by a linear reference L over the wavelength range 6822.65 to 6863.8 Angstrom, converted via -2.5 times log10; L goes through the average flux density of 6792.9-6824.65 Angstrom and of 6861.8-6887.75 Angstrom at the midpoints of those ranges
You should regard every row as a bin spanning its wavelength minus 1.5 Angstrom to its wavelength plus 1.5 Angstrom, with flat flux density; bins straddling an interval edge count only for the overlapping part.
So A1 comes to 0.01 mag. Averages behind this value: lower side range 1.19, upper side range 1.19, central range 1.18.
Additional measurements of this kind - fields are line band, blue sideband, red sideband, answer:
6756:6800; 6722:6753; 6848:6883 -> -0.014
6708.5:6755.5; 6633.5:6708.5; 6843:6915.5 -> -0.002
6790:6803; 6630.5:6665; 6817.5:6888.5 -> 0.013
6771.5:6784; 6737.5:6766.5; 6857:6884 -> -0.048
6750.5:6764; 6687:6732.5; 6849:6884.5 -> 0.020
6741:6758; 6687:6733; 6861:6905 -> 0.058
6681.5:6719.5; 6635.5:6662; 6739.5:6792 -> -0.041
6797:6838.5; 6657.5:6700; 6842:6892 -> 0.008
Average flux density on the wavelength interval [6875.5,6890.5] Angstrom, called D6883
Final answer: 1.2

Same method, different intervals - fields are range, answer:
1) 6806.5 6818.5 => 1.19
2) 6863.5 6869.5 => 1.2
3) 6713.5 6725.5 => 1.27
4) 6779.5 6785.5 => 1.2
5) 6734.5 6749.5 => 1.16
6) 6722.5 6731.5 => 1.19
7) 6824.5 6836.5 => 1.18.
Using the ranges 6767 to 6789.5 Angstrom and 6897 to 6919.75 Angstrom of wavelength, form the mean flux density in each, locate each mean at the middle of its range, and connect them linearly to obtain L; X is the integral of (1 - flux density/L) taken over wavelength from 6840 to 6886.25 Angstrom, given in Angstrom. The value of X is 1.1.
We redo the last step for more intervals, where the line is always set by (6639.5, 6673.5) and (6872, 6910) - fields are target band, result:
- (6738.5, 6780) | 0.2 Angstrom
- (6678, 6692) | -0.2 Angstrom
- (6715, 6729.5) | -0.6 Angstrom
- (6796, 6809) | 0.2 Angstrom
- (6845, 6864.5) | 0.5 Angstrom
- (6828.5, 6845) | 0.2 Angstrom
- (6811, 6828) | 0.1 Angstrom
